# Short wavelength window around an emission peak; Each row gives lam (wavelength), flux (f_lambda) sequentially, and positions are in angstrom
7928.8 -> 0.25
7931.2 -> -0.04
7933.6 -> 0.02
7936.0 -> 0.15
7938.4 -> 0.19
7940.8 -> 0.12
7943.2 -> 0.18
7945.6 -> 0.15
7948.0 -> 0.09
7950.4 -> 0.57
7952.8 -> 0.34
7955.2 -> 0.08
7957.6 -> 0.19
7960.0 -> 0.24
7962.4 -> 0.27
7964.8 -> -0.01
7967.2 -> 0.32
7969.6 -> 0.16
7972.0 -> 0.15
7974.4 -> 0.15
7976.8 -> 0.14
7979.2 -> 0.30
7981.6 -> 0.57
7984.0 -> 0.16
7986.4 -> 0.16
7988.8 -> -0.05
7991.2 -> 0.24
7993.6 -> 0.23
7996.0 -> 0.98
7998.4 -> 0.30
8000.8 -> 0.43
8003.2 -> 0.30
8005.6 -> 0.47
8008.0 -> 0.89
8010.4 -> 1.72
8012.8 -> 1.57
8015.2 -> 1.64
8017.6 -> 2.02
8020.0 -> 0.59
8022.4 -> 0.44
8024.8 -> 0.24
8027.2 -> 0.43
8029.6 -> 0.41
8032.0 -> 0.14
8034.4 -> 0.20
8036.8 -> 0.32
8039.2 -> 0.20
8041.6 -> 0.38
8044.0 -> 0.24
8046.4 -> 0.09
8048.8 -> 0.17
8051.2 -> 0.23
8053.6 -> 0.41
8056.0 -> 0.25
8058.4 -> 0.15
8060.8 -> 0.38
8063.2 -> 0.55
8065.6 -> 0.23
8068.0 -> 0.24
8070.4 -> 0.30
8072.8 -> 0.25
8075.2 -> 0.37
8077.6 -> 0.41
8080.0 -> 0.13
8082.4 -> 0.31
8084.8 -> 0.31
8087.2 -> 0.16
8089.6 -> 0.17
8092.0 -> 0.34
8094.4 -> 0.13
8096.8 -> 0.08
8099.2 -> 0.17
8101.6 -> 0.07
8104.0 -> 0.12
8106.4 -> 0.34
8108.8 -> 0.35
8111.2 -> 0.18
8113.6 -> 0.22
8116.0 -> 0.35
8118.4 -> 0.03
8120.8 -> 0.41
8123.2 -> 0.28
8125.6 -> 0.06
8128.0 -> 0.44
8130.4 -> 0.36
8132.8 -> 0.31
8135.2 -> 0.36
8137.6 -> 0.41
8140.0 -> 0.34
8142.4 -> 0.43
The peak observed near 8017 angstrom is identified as [O II]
